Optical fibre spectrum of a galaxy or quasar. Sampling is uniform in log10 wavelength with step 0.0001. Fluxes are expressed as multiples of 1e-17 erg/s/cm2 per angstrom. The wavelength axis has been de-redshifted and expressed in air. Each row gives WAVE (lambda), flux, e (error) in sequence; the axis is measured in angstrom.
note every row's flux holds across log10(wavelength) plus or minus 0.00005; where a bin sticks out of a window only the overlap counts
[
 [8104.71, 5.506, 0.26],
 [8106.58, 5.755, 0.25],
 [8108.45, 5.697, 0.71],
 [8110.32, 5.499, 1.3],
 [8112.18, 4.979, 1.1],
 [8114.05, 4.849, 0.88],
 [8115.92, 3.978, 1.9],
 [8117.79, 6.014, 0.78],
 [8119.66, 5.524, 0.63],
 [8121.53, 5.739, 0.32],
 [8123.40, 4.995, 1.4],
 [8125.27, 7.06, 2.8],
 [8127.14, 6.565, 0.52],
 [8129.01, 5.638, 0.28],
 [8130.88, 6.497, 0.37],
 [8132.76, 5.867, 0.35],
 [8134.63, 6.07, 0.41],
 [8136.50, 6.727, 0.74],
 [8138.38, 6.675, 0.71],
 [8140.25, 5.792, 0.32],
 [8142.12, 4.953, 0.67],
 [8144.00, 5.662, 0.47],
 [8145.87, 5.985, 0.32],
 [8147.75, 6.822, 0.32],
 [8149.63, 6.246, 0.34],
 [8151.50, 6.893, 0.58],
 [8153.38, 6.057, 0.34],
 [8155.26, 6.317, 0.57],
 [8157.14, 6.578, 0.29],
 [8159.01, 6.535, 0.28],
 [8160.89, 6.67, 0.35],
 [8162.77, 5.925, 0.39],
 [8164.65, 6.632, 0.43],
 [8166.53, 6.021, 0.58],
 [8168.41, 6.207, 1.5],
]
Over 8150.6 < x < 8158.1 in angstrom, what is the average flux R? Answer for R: 6.46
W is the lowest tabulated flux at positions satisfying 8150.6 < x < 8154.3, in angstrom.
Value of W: 6.057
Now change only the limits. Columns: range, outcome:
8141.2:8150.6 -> 4.953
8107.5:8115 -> 4.849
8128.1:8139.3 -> 5.638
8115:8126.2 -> 3.978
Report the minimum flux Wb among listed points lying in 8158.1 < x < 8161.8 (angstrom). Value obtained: 6.535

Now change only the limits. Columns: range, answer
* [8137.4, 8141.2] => 5.792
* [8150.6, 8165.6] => 5.925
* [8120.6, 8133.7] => 4.995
